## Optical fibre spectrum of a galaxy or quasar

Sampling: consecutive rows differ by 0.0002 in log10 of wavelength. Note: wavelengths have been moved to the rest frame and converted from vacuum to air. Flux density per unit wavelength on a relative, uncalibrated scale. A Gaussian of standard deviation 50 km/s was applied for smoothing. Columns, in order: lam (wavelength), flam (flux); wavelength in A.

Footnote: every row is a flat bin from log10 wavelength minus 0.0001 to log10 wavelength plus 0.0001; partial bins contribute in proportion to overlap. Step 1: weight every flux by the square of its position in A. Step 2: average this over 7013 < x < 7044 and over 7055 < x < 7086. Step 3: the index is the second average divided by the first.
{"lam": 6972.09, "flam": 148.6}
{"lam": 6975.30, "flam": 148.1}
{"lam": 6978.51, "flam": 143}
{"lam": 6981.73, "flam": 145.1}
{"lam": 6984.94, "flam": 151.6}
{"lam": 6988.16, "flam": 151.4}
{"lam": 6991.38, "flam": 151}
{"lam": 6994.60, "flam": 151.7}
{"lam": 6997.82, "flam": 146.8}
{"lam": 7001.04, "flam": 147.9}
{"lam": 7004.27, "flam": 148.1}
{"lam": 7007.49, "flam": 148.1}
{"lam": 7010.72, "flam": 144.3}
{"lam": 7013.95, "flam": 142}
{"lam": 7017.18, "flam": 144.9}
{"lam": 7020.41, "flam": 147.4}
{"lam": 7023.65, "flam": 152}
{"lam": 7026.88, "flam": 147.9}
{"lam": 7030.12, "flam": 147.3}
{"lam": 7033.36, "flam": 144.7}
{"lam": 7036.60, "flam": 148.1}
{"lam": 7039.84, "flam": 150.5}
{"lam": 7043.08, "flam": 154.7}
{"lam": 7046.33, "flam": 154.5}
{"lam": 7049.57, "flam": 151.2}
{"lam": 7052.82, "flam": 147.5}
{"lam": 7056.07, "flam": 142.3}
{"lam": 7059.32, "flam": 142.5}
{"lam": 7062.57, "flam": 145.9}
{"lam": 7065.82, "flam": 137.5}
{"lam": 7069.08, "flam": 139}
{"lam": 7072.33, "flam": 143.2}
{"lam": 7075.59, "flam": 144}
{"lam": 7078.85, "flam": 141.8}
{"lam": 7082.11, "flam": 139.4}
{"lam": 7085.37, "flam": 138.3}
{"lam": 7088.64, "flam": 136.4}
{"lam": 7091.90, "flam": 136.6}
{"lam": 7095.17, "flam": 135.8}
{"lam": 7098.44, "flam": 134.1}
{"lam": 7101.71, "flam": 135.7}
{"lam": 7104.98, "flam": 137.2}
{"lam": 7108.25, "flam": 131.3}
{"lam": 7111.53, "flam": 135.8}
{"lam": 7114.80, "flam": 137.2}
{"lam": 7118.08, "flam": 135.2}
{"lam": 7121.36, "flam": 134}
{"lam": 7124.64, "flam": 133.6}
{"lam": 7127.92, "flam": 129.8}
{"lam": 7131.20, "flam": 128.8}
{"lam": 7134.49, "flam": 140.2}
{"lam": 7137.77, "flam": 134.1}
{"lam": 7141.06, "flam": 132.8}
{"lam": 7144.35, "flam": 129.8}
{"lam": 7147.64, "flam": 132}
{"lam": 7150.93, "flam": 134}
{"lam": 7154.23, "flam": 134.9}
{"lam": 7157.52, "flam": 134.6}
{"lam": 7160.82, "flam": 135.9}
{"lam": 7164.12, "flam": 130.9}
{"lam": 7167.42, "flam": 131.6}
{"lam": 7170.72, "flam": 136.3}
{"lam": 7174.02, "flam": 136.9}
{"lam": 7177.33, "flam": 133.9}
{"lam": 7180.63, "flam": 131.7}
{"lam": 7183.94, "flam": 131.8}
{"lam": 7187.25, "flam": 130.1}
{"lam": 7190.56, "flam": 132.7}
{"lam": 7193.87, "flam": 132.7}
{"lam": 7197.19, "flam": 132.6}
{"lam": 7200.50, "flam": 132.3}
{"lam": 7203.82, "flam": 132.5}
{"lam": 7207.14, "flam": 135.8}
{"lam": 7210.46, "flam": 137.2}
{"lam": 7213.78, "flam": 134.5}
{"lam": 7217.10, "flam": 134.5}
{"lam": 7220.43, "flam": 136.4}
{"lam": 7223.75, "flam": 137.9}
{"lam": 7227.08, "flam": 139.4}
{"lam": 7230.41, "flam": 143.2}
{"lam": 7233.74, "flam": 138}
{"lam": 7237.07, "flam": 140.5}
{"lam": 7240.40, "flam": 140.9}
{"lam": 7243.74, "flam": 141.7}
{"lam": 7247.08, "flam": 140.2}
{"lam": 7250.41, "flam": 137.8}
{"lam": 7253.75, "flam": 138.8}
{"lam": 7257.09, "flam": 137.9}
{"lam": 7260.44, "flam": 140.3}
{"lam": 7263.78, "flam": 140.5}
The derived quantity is 0.97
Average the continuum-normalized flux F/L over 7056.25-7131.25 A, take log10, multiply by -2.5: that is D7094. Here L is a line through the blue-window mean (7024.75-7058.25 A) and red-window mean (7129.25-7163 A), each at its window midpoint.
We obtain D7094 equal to 0.03 mag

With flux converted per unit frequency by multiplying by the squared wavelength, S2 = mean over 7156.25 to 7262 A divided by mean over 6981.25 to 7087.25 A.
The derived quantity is 0.98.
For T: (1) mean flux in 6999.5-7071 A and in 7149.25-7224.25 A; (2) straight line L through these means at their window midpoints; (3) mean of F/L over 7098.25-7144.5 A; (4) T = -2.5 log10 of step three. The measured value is 0.04 mag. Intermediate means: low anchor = 147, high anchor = 134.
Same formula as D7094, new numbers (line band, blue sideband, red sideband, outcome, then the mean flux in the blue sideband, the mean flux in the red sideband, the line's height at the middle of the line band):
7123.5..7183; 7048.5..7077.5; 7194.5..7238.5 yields 0.05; 144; 136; 139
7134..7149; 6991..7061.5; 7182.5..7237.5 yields 0.05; 148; 135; 140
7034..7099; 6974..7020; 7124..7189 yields -0.02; 147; 133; 141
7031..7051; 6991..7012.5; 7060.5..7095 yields -0.05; 148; 140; 144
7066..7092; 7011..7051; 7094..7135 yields 0.00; 149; 134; 140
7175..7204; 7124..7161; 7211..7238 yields 0.03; 133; 138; 136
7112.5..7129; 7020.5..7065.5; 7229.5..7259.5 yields 0.08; 148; 140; 145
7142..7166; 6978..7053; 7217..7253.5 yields 0.08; 149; 139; 143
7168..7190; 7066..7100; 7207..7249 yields 0.04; 139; 139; 139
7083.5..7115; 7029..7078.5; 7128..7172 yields 0.03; 146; 133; 140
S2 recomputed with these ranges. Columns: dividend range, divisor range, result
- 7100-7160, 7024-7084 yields 0.94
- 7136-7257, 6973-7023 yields 0.97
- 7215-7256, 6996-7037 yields 1.01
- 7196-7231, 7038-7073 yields 0.97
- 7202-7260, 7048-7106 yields 1.03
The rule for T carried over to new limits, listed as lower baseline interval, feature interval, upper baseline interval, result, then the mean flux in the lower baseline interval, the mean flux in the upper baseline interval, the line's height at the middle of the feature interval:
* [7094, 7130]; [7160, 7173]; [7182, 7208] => 0.00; 134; 132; 133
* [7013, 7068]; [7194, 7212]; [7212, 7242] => 0.04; 147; 138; 140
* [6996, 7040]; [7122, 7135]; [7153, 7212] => 0.04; 147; 134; 138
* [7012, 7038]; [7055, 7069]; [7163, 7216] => 0.02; 147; 133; 144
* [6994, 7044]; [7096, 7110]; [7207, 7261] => 0.07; 148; 139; 144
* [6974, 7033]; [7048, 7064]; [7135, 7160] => -0.02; 148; 134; 143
